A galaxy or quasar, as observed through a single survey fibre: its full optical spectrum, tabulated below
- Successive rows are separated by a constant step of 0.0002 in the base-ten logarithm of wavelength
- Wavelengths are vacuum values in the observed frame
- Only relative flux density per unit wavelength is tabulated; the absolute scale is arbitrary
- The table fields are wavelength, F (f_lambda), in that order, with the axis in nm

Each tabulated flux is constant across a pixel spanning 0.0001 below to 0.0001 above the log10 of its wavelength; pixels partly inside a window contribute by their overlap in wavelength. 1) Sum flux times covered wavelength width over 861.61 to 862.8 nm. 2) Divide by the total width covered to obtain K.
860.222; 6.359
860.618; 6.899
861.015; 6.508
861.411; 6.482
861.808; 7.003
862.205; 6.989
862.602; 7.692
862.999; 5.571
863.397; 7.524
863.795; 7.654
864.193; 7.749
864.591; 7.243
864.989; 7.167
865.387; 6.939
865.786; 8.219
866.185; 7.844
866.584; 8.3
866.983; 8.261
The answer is 7.23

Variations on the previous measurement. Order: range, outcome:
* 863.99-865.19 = 7.39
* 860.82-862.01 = 6.67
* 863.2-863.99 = 7.59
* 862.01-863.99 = 7.08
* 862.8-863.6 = 6.55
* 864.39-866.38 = 7.48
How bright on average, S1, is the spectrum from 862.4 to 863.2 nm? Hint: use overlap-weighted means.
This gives 6.63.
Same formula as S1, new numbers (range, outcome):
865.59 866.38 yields 8.03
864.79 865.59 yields 7.06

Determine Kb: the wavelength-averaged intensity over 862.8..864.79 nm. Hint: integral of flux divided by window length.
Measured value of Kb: 7.15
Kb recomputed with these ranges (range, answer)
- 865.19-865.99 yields 7.58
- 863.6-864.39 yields 7.7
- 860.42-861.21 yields 6.7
